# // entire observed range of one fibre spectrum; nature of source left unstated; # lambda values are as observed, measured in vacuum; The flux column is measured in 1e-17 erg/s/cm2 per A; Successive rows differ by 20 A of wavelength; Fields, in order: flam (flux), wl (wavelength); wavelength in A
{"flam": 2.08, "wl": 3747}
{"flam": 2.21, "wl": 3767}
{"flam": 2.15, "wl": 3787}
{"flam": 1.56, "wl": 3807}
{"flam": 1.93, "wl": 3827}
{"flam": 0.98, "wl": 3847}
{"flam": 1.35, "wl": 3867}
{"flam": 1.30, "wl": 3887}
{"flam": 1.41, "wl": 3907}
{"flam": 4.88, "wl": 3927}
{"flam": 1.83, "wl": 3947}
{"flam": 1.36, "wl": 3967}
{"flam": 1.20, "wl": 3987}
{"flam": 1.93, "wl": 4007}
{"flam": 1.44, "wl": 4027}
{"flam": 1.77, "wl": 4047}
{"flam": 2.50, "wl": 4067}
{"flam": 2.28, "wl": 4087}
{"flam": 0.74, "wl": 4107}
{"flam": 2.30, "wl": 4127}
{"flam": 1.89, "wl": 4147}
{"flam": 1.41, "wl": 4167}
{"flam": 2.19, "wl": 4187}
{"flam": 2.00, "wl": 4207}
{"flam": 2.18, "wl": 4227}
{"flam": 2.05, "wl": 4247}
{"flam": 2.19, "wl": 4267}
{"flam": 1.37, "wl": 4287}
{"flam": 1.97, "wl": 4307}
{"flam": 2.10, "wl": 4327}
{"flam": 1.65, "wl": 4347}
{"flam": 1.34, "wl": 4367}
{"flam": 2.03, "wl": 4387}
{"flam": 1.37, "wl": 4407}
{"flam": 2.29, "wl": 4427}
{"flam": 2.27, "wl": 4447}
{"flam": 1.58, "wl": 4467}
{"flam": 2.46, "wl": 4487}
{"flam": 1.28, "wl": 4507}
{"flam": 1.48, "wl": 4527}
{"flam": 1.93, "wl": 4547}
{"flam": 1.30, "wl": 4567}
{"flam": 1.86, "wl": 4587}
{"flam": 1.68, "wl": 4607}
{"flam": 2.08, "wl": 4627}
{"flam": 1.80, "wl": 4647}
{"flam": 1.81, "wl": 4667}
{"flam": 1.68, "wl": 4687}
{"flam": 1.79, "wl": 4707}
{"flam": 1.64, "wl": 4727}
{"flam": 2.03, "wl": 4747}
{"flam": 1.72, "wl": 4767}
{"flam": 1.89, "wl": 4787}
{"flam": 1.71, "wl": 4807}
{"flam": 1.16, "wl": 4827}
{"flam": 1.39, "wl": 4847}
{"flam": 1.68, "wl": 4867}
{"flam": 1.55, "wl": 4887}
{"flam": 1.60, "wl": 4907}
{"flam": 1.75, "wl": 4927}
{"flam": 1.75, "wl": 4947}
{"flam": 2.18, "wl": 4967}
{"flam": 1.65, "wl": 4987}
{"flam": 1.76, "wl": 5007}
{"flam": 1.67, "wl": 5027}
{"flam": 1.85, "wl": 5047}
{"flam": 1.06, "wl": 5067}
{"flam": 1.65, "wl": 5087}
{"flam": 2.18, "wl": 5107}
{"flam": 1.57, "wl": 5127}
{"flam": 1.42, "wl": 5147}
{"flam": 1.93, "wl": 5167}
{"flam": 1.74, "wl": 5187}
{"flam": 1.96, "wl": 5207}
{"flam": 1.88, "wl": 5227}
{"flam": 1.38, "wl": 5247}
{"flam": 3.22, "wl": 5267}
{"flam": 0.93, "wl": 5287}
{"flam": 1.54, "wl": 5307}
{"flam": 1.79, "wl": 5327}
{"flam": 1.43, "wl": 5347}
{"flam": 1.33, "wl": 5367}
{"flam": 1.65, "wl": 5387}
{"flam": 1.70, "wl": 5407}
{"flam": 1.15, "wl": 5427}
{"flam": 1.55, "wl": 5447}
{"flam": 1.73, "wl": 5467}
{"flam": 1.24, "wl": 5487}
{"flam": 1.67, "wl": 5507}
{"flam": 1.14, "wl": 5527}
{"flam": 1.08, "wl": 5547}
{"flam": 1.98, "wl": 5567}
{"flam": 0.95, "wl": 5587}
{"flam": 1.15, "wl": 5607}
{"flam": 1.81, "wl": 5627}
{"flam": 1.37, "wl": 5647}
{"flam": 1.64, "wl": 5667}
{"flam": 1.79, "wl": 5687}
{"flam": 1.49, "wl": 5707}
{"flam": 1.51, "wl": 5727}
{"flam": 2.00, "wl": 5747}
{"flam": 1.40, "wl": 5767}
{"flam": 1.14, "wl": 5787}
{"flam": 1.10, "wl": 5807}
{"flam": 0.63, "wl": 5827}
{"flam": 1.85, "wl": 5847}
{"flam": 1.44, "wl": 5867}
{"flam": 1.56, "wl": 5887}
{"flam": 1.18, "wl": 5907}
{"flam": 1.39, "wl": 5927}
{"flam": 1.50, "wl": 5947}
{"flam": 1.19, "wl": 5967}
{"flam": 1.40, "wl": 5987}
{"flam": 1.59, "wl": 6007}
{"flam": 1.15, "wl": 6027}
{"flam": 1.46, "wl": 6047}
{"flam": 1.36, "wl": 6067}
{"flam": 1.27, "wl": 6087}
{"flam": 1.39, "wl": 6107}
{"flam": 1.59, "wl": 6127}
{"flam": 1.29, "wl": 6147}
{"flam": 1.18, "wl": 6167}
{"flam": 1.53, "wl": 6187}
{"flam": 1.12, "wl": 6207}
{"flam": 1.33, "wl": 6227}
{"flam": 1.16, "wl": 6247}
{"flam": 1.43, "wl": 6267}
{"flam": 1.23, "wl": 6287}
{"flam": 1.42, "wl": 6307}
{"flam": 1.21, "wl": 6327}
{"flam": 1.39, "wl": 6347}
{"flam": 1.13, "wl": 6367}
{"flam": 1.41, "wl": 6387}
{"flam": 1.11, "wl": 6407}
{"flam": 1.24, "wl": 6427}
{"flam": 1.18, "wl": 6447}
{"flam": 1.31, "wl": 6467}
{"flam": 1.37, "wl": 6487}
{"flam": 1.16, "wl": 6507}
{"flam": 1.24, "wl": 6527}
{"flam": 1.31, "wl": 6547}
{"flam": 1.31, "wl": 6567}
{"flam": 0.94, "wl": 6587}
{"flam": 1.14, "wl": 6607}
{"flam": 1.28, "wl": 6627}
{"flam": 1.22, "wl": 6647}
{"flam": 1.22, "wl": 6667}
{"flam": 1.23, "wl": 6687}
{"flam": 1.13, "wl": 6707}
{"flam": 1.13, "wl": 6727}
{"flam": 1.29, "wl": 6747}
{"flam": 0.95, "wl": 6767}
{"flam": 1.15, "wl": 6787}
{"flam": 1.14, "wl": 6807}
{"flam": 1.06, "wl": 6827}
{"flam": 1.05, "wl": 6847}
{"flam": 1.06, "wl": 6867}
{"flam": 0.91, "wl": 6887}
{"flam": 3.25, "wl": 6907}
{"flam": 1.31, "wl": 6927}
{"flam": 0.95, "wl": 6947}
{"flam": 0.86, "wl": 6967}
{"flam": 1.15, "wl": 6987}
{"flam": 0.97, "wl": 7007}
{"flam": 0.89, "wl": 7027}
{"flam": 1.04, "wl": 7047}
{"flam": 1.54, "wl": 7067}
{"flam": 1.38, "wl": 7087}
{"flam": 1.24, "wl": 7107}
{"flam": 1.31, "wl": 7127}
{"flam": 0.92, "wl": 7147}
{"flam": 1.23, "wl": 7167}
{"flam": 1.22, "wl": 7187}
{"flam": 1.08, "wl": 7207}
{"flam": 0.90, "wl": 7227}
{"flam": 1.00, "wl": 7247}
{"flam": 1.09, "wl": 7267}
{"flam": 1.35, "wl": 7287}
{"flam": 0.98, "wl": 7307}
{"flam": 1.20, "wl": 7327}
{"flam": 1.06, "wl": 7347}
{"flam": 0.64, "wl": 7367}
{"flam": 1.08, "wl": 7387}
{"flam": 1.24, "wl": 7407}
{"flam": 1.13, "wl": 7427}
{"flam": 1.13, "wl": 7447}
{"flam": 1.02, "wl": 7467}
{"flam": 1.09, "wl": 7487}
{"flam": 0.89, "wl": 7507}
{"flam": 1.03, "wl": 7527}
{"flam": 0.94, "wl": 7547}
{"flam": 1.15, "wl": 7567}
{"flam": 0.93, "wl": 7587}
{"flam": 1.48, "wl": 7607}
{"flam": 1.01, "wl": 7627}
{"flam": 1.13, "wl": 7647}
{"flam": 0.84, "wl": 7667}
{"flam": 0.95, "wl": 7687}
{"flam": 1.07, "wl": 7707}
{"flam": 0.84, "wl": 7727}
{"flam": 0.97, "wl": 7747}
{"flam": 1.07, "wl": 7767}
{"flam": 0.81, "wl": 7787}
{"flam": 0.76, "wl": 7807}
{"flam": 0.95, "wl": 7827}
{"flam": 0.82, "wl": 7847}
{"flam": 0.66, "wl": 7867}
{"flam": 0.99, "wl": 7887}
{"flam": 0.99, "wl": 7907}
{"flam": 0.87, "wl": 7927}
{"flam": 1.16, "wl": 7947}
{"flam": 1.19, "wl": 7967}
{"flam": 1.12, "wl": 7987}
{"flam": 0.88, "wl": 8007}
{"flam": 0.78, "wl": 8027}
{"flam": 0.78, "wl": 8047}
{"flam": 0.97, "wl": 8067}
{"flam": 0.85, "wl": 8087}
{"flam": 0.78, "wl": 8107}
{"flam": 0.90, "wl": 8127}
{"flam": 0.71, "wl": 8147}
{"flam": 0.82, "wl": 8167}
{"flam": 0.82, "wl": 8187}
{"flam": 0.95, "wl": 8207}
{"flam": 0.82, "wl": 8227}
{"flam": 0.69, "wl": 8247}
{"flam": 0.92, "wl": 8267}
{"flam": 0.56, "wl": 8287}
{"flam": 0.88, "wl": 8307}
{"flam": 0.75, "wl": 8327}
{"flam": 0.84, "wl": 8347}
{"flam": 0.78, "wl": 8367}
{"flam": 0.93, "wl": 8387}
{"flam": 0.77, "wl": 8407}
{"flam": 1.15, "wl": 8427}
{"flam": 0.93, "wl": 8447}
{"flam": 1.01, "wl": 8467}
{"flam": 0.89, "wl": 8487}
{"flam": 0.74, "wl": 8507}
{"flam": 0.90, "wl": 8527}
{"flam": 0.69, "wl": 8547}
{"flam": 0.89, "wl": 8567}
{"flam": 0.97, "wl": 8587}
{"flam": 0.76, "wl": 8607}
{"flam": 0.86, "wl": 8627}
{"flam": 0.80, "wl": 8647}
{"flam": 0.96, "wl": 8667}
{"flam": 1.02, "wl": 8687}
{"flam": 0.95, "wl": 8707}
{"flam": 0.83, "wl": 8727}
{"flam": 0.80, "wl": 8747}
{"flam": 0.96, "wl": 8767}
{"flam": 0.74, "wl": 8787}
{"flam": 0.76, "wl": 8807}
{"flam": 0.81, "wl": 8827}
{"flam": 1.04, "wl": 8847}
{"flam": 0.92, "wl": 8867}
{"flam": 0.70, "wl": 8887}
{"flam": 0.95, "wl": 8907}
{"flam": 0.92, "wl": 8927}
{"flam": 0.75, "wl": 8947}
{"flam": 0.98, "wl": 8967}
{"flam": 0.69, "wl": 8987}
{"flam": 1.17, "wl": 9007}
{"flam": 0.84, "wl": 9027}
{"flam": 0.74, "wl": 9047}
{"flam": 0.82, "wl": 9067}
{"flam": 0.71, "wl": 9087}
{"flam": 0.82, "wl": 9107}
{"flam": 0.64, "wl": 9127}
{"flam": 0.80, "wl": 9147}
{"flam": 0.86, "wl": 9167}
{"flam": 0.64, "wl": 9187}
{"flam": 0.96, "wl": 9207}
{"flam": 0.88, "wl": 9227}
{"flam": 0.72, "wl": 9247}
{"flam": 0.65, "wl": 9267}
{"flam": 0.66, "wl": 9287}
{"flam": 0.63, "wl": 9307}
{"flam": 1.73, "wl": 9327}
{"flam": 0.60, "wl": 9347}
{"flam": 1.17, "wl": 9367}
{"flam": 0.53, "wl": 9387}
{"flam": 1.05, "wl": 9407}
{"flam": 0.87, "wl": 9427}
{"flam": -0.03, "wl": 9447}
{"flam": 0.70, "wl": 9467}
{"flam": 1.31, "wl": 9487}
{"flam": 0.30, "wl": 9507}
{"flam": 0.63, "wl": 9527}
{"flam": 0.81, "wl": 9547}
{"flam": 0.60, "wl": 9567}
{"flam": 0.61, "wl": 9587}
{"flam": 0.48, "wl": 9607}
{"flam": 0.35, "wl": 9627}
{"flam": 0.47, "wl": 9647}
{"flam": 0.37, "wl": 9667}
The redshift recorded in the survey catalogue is 0.05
